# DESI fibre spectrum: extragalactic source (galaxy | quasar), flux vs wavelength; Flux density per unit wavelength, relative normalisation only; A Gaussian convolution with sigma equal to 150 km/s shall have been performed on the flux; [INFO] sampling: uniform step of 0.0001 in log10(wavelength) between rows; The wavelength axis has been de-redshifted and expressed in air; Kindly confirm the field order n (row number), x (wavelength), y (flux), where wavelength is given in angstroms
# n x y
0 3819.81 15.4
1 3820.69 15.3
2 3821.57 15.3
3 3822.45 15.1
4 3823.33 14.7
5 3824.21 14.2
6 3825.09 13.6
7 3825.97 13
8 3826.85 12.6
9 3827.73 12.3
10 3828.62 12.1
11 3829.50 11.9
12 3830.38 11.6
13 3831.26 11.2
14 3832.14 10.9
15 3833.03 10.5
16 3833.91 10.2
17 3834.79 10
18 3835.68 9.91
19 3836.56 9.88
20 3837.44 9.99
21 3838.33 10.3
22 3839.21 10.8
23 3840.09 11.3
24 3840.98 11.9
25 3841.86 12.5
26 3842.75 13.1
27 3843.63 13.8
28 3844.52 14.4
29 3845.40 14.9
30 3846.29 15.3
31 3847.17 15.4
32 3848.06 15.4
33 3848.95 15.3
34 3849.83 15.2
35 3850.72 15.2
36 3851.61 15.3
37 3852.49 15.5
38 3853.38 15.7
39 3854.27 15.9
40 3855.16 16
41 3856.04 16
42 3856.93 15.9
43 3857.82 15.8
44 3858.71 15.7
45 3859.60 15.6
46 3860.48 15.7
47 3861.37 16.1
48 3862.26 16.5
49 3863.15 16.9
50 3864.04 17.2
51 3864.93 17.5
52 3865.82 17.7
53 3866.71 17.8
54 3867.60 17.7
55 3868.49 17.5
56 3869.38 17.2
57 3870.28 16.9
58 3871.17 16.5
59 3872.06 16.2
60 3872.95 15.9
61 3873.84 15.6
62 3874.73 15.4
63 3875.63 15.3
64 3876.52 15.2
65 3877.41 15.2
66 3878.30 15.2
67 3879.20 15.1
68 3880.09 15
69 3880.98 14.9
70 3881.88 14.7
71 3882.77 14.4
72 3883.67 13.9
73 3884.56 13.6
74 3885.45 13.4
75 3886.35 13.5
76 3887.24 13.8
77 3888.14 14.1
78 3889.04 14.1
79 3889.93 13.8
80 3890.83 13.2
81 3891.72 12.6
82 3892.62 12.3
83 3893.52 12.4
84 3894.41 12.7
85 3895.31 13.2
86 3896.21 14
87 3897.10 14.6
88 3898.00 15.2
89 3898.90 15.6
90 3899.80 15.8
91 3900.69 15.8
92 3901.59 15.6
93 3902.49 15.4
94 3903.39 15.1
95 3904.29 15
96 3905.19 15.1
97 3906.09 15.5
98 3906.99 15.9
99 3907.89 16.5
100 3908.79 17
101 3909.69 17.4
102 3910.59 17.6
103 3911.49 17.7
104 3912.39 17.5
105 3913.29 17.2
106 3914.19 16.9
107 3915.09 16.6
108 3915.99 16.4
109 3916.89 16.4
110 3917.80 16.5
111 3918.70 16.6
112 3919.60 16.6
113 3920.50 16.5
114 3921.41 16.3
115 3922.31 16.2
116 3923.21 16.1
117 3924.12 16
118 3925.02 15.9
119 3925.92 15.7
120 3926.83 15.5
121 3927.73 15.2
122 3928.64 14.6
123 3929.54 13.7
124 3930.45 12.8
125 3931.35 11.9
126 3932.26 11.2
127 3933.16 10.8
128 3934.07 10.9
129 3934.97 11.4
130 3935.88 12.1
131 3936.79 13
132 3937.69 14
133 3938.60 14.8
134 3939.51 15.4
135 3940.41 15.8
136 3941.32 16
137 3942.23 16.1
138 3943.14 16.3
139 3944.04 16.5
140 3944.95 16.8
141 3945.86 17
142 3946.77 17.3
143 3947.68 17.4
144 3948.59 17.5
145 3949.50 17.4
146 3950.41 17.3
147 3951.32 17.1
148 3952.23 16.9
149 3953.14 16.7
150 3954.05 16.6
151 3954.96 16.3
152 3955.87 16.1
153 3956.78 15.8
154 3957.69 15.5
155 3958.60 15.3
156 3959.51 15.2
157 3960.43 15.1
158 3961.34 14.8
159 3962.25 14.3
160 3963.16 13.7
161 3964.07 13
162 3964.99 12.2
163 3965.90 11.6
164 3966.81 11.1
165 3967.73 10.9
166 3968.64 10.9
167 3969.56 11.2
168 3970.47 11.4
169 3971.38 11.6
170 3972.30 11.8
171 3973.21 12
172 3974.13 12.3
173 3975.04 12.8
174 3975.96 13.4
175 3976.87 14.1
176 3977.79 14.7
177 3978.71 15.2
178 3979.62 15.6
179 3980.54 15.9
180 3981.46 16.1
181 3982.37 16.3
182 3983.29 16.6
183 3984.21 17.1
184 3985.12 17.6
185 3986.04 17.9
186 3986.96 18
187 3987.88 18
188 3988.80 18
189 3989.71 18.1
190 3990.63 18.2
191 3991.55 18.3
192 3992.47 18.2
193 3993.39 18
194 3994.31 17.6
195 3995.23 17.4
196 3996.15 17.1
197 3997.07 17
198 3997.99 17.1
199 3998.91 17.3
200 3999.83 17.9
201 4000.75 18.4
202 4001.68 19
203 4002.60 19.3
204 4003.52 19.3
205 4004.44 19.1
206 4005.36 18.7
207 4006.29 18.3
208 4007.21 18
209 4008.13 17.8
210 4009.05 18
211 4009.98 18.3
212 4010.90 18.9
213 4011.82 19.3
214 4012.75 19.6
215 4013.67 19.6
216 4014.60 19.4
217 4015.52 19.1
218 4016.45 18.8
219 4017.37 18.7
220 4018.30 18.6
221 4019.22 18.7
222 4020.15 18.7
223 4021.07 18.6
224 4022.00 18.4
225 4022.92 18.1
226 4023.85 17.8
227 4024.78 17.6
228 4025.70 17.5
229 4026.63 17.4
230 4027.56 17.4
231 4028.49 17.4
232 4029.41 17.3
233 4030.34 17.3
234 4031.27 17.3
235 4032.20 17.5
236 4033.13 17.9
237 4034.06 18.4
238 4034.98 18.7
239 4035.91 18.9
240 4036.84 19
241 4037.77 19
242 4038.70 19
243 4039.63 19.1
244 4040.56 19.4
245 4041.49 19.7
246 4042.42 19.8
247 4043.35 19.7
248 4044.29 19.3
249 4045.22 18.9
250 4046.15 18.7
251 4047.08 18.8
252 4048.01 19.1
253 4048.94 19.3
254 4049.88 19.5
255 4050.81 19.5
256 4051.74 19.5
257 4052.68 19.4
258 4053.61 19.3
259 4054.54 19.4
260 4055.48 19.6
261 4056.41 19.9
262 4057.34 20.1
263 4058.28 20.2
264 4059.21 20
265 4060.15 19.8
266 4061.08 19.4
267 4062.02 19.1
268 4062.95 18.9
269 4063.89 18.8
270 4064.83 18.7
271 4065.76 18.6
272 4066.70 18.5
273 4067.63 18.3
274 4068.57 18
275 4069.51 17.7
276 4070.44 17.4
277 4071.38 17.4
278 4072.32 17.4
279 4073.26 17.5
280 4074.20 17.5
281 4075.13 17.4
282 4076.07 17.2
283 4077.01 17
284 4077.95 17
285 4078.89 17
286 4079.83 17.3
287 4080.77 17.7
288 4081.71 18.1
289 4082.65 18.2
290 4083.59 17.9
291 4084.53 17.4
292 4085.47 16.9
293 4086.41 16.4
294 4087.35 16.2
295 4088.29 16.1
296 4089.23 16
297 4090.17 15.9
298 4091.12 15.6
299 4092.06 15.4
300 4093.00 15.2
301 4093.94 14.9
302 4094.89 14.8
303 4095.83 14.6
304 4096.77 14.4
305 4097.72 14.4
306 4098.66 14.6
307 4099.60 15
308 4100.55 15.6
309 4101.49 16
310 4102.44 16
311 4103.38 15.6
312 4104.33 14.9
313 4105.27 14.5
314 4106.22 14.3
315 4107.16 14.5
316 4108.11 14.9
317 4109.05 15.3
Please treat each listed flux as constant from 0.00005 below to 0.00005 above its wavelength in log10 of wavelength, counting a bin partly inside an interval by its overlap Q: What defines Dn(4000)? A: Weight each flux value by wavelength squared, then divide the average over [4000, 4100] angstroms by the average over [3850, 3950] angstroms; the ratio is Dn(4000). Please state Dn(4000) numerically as 1.3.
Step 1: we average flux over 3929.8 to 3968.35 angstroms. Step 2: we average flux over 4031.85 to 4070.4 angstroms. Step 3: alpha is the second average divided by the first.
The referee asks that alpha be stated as 1.30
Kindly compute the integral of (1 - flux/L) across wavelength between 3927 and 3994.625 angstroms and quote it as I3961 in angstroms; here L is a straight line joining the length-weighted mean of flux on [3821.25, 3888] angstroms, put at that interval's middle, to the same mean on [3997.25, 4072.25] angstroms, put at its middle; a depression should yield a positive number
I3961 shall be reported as 7.78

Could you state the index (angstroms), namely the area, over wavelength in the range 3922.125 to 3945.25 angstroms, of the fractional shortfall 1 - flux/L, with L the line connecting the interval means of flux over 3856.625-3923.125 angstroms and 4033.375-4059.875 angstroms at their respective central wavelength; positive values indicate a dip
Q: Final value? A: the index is 3.1 angstroms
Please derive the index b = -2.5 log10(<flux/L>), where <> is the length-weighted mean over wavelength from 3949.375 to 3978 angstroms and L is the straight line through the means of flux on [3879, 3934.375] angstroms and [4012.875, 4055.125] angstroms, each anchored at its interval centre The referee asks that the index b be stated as 0.18 mag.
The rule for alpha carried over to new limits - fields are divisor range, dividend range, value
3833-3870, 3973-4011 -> 1.17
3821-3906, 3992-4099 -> 1.26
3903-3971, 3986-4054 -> 1.22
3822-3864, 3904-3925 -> 1.21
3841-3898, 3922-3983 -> 0.96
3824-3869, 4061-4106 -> 1.19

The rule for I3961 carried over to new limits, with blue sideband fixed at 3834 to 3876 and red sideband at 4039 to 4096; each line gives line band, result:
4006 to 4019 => -1.1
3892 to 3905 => 0.9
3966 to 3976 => 3.0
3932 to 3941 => 1.7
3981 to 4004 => -1.1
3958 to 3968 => 1.8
